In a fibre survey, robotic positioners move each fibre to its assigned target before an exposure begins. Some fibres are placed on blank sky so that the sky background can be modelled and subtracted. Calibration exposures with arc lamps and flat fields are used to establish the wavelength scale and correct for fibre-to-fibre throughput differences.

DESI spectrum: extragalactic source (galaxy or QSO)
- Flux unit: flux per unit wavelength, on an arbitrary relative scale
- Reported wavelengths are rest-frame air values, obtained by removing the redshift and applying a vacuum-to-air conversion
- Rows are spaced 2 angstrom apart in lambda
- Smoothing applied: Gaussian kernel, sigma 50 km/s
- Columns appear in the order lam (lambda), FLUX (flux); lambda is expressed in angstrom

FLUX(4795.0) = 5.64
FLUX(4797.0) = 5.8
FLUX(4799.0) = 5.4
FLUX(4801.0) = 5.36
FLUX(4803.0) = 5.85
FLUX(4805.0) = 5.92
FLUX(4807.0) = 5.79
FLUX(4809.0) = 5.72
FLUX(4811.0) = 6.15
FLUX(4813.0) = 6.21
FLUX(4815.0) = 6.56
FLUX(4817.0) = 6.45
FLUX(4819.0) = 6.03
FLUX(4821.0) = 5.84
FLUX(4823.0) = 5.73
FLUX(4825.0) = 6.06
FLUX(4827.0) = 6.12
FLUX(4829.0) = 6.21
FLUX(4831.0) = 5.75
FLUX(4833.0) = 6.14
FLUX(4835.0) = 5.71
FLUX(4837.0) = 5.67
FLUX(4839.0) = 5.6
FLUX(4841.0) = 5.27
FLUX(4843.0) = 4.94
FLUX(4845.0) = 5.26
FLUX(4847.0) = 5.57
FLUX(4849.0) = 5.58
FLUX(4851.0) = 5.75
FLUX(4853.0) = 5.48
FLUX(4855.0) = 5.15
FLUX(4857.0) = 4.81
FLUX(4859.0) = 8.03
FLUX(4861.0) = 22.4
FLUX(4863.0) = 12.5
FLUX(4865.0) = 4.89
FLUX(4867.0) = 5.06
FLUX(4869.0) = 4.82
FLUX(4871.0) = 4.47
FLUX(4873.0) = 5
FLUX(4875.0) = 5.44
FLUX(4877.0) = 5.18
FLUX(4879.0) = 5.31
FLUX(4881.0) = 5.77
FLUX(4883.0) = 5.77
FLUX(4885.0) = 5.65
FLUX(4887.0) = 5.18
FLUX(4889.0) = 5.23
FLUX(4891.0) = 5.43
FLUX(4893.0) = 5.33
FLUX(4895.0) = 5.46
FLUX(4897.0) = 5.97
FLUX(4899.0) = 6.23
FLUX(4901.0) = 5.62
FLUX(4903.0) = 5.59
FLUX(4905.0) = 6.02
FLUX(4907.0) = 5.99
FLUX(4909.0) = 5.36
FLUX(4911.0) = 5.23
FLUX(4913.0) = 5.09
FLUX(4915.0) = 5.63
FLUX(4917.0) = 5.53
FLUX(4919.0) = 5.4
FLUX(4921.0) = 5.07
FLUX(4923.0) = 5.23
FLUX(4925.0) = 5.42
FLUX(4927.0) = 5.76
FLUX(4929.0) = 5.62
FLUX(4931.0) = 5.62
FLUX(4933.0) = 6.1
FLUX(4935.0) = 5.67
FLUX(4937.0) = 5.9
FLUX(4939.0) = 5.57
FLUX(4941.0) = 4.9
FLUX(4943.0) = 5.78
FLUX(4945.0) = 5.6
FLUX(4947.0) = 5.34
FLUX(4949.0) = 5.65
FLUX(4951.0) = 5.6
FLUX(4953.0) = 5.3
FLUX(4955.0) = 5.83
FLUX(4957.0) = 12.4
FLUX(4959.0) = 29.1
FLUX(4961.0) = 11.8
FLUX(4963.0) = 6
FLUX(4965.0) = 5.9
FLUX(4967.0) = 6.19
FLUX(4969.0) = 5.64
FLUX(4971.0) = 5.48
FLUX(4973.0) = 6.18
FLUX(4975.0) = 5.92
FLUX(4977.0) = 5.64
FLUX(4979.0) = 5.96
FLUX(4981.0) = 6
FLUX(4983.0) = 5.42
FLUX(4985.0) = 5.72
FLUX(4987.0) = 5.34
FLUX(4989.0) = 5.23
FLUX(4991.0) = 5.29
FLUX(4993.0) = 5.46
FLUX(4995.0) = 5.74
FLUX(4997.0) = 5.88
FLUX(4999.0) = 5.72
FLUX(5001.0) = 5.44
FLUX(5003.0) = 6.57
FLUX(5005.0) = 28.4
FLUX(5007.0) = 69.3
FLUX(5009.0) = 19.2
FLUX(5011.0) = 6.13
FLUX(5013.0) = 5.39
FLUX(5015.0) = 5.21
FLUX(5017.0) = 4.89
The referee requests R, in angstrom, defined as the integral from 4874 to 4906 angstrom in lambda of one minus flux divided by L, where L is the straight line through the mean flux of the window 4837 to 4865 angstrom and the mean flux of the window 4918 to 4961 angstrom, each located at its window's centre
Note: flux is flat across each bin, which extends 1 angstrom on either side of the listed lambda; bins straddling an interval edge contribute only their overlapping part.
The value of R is 7.2 angstrom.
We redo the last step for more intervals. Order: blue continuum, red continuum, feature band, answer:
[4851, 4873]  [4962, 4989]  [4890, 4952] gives 9.79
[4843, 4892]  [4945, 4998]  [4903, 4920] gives 2.87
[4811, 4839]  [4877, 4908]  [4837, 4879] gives -4.93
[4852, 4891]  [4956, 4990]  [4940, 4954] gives 3.89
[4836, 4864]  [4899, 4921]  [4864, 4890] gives 5.12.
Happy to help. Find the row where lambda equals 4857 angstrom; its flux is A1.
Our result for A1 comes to 4.81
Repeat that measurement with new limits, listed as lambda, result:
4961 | 11.8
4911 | 5.23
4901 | 5.62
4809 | 5.72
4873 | 5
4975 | 5.92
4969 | 5.64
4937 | 5.9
